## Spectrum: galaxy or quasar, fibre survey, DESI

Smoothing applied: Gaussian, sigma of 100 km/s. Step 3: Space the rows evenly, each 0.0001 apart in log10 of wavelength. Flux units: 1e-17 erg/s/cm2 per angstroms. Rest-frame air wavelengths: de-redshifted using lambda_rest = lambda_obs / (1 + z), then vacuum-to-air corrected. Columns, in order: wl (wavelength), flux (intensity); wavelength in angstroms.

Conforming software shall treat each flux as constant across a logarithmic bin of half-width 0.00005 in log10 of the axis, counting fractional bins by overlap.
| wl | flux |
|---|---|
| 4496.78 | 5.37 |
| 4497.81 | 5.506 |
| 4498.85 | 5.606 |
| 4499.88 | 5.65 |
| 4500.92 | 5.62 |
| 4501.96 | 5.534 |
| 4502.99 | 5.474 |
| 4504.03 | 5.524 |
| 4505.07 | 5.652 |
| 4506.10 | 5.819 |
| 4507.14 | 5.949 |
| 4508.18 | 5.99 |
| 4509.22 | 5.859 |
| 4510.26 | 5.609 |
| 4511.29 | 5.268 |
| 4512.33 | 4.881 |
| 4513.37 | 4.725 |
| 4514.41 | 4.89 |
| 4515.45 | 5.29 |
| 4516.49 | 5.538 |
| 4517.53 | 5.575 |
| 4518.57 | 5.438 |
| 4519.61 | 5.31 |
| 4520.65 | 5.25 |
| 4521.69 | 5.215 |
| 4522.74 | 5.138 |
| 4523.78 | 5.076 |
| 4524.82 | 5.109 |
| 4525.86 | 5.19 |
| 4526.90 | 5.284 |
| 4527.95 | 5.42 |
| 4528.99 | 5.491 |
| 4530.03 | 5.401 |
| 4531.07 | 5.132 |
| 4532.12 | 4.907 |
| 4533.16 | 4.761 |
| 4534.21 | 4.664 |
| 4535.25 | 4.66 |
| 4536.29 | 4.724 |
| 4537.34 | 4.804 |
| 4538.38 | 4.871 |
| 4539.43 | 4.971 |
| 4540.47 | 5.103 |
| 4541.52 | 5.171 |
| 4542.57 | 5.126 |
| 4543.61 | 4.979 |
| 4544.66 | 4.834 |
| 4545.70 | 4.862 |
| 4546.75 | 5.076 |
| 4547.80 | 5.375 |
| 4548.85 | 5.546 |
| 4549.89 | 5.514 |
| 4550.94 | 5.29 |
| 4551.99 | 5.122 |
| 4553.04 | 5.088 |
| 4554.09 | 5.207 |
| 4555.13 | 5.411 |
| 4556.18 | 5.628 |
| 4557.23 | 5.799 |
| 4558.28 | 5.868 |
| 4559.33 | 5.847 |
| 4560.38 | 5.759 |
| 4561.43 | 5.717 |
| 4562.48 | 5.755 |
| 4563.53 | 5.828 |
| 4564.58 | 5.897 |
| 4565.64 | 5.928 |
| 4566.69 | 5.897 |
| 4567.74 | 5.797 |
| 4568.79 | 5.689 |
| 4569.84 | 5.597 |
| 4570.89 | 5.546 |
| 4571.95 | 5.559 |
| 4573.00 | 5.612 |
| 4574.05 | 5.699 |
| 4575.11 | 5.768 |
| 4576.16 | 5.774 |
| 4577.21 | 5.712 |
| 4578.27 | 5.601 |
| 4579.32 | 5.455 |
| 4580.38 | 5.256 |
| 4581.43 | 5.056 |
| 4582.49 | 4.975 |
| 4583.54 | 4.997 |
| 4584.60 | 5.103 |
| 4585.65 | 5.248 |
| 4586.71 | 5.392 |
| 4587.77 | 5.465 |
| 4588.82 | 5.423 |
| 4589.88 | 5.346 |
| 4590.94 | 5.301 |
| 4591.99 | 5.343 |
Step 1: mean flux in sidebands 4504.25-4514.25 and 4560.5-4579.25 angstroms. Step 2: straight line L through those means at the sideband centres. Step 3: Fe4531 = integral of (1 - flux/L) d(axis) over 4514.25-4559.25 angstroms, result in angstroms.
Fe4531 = 3.3 angstroms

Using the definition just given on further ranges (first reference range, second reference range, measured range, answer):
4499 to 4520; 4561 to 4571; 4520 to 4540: 1.9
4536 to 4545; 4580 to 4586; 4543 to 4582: -3.8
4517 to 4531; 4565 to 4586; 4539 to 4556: 0.7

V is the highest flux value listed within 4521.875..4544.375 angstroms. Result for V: 5.491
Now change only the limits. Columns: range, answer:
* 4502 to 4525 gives 5.99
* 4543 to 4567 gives 5.928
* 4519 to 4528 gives 5.42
